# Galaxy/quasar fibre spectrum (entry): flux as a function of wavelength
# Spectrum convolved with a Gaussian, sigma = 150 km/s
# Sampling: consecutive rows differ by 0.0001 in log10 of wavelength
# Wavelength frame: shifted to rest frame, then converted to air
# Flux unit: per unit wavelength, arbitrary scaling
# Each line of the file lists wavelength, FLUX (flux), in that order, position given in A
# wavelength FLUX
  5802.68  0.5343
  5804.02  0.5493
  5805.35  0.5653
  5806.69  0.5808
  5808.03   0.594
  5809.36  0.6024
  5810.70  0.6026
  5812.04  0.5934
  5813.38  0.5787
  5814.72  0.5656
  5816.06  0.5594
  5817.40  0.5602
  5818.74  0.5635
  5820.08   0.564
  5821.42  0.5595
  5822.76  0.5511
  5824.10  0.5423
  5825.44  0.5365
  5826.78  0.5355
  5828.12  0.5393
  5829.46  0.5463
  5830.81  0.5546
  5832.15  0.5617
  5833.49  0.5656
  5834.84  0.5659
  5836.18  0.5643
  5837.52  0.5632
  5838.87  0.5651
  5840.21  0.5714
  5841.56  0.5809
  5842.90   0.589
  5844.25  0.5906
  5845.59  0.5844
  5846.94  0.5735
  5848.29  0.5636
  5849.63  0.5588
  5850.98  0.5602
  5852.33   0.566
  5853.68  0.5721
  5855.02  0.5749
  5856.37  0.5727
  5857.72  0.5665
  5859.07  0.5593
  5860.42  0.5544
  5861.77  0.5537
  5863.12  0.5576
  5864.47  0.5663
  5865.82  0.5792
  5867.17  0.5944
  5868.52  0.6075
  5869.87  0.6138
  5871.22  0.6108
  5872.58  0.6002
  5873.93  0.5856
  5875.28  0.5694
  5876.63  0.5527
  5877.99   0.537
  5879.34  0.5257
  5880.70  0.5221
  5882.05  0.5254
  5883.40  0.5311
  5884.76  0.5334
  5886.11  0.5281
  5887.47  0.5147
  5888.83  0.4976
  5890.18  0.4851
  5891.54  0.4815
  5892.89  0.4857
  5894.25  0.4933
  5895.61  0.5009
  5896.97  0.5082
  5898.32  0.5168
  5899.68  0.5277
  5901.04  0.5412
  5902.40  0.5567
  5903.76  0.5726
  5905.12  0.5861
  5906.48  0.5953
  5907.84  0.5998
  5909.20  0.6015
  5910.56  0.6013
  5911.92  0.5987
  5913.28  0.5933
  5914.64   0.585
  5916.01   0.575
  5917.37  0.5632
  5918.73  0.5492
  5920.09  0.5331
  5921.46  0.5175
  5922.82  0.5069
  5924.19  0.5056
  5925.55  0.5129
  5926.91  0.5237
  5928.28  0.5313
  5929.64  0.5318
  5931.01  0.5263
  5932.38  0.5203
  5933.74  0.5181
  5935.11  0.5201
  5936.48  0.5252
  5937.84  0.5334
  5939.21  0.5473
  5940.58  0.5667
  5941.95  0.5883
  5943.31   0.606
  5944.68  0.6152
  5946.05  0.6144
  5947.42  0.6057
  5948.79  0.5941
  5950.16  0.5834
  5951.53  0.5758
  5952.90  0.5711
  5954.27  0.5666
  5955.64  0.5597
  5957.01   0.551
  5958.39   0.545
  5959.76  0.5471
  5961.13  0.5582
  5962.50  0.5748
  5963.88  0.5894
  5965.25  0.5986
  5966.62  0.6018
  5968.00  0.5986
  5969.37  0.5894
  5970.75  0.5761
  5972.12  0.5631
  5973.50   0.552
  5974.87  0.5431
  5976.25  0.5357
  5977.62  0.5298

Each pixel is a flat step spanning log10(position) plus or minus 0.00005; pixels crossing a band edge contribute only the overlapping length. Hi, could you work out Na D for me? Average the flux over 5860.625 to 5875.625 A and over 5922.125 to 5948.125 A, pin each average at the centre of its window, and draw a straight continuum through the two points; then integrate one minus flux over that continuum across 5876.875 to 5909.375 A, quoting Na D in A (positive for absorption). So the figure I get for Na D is 2.2 A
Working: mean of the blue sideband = 0.585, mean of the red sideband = 0.547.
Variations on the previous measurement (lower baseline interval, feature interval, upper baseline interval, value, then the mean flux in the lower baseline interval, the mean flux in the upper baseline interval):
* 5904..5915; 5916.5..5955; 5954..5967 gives 1.92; 0.595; 0.569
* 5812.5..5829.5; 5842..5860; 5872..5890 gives -0.82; 0.555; 0.539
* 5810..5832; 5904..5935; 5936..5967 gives 0.98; 0.559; 0.575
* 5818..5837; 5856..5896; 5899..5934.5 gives 0.46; 0.554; 0.553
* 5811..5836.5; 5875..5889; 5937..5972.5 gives 0.90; 0.559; 0.578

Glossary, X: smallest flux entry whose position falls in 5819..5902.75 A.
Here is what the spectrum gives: 0.4815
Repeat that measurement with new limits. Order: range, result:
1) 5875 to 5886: 0.5221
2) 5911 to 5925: 0.5056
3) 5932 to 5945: 0.5181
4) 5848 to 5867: 0.5537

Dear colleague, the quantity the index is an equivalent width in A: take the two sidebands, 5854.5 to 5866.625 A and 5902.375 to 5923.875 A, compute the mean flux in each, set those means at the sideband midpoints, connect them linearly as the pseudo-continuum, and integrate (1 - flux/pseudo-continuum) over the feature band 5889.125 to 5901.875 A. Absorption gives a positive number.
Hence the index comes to 1.4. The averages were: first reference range 0.565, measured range 0.505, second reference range 0.57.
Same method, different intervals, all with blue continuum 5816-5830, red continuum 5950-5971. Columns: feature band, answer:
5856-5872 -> -0.59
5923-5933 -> 0.83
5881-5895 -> 1.34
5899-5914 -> -0.39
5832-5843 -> -0.32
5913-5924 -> 0.34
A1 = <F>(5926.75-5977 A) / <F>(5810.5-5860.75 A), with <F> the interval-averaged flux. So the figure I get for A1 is 1.0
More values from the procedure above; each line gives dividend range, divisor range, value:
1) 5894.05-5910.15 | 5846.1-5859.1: 0.97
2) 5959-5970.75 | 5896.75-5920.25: 1.02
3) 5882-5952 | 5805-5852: 0.97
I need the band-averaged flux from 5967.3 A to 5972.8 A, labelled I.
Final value 0.582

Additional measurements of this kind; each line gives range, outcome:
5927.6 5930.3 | 0.533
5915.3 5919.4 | 0.562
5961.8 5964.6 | 0.582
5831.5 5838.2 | 0.564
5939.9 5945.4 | 0.595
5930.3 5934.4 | 0.521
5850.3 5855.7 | 0.568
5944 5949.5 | 0.607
